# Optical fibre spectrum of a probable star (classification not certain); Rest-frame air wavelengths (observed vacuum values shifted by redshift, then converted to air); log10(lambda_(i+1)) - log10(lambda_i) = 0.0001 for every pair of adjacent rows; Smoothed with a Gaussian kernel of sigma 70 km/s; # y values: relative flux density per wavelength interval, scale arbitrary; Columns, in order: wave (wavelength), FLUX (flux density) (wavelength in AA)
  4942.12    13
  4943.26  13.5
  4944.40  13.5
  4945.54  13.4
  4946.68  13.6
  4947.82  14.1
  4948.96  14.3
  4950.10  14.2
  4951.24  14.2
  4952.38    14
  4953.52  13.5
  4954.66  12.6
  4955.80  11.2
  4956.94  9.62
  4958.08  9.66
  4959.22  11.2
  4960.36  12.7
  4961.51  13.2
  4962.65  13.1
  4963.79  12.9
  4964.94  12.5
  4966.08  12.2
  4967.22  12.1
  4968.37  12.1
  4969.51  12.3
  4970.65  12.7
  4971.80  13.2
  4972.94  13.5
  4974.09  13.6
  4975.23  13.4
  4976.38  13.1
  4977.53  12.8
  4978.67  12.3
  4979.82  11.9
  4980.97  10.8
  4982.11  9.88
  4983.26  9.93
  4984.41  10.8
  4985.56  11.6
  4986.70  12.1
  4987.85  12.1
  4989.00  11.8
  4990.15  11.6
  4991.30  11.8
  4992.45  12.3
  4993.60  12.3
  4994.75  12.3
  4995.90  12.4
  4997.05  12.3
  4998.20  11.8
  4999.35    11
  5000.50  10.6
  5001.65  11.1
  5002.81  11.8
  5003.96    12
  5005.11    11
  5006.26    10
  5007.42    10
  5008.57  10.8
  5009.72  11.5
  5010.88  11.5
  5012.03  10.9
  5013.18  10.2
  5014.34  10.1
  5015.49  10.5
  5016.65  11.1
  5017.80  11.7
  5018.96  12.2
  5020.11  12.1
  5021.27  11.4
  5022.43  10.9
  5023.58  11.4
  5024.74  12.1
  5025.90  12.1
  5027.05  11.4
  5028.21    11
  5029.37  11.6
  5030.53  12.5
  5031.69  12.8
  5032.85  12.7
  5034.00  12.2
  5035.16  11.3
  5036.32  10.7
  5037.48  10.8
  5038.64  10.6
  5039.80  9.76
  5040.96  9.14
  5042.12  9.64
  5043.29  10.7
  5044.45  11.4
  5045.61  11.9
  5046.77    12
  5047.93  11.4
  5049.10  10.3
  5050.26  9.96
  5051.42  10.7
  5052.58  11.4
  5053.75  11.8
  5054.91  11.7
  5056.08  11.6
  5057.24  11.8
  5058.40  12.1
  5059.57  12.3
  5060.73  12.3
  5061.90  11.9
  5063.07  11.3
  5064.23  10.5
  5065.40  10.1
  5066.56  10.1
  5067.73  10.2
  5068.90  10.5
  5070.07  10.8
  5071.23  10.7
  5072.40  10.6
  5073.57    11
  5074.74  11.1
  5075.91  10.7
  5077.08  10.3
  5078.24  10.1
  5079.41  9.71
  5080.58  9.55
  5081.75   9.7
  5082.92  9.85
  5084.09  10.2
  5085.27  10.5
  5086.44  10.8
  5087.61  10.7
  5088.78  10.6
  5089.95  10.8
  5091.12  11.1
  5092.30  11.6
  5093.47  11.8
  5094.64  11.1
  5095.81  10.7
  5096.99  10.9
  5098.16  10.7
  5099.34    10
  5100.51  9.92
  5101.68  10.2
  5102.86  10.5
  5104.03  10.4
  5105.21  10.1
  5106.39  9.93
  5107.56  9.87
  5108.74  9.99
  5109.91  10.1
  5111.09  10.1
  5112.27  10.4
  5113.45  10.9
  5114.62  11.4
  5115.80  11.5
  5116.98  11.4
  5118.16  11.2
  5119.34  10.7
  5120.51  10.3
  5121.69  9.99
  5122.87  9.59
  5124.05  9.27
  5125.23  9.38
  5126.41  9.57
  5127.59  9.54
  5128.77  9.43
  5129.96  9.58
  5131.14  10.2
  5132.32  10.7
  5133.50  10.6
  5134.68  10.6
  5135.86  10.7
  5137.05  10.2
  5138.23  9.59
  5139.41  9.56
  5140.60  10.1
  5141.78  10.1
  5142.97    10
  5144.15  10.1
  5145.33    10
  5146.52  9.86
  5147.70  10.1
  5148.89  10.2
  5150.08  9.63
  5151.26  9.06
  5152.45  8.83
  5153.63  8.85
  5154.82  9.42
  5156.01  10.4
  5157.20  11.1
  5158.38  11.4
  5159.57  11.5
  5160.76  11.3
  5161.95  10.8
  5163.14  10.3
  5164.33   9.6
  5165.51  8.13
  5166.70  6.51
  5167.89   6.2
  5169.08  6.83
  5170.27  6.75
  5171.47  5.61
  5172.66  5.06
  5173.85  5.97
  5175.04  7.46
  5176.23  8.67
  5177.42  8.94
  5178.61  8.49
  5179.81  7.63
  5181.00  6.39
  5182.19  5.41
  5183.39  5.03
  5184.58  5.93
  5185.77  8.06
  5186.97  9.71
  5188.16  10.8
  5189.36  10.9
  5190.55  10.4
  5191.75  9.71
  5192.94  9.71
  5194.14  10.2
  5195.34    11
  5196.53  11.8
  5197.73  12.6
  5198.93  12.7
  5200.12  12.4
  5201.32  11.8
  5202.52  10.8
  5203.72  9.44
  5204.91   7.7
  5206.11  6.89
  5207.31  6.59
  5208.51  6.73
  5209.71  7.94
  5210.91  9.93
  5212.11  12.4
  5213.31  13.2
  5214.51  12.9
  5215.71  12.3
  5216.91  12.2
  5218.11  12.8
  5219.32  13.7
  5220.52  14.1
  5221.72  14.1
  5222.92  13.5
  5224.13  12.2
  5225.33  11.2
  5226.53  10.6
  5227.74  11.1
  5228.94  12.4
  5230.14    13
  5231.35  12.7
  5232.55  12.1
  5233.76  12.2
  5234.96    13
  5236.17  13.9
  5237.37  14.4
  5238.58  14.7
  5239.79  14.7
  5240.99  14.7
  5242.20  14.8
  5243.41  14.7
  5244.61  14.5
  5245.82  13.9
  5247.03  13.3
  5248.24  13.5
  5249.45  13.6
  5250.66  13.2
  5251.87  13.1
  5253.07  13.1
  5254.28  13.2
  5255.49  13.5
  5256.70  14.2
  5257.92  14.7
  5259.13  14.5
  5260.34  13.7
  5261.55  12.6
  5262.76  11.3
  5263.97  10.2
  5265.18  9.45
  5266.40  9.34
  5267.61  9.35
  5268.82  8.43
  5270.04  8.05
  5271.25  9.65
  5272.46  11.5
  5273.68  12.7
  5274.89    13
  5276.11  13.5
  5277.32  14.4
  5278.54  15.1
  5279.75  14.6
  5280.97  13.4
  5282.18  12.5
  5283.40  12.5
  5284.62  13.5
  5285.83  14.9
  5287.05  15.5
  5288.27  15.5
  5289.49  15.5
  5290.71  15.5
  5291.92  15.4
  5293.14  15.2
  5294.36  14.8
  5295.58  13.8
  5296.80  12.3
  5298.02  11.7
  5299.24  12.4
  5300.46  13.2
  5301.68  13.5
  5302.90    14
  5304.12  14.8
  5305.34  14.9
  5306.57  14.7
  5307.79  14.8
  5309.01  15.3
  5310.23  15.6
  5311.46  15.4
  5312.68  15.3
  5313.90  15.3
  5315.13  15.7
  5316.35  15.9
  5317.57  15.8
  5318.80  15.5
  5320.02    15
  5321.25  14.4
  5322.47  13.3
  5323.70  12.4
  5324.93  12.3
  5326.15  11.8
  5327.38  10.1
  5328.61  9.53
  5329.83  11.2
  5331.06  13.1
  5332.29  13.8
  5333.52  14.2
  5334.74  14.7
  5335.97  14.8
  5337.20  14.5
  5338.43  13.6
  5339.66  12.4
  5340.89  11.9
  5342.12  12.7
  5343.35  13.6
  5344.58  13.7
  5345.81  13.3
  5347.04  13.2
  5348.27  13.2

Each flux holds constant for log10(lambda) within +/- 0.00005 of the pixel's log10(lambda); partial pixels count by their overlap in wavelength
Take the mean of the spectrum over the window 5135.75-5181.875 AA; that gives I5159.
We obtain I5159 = 8.97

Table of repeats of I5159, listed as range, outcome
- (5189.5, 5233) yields 11.2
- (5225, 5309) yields 13.2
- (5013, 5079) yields 11.1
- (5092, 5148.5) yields 10.3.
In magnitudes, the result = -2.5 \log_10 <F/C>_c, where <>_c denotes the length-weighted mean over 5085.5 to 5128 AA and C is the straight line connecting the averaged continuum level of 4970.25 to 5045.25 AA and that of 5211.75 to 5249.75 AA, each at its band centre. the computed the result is 0.17 mag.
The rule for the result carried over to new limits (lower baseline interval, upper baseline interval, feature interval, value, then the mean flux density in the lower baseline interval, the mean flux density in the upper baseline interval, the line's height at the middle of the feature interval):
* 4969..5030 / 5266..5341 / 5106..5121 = 0.163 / 11.6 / 13.5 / 12.3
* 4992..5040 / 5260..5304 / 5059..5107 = 0.111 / 11.4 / 12.9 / 11.8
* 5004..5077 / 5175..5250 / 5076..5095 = 0.063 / 11.1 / 11.2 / 11.2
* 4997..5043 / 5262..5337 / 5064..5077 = 0.101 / 11.2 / 13.4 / 11.6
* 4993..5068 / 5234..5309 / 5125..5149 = 0.215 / 11.3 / 13.4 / 12.2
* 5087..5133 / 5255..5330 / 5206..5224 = 0.065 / 10.4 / 13.4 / 12.1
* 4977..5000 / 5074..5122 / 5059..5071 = -0.011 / 11.7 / 10.5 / 10.9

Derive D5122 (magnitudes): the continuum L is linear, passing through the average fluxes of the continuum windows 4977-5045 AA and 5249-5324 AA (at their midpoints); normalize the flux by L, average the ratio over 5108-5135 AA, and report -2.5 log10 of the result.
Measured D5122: 0.19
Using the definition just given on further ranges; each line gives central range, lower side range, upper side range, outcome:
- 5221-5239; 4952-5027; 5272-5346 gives 0.05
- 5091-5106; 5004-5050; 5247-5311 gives 0.11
